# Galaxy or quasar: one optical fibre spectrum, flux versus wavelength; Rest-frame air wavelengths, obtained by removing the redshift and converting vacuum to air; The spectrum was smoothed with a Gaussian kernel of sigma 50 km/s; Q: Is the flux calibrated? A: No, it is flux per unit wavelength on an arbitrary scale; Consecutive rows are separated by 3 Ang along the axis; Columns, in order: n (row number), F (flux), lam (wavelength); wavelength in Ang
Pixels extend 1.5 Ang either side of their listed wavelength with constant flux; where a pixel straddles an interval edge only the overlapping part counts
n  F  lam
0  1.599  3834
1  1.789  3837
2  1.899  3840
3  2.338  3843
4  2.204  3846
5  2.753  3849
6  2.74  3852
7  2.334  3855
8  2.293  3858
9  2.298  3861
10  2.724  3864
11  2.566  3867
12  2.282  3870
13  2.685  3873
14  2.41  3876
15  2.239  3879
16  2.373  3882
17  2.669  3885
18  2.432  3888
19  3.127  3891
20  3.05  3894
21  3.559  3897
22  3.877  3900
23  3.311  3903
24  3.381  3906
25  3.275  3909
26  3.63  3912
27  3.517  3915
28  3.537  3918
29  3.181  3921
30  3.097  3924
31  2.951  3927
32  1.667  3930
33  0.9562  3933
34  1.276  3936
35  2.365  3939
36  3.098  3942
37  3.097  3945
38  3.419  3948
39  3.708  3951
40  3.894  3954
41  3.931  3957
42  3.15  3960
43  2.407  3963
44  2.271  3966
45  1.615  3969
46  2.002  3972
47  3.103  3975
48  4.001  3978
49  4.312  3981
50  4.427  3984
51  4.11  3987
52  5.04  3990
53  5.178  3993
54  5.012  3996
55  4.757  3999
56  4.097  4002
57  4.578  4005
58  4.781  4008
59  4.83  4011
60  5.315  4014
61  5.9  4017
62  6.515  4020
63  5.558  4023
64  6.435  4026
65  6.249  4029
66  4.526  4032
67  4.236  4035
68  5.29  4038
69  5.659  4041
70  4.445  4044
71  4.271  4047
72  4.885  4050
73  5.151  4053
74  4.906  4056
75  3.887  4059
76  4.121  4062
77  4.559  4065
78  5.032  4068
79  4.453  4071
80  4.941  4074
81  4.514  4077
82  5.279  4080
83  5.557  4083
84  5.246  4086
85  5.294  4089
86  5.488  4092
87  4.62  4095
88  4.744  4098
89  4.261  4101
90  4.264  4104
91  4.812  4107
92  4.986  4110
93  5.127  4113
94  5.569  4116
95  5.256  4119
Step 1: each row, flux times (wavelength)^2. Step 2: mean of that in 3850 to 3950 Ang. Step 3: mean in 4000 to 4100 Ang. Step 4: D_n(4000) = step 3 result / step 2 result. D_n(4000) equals 1.94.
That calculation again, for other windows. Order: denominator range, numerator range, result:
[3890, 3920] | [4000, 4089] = 1.57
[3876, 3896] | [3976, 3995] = 1.78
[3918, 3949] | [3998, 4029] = 2.18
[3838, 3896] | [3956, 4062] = 1.93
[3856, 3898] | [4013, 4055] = 2.20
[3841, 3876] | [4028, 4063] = 2.14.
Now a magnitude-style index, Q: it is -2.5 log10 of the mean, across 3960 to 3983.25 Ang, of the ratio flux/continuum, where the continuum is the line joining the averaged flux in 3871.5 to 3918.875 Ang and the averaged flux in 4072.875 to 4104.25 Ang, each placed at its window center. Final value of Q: 0.304 mag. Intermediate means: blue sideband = 3.06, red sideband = 4.95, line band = 2.89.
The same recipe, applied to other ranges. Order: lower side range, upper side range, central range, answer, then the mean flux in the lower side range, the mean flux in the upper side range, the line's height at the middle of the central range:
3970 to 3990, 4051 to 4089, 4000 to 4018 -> -0.20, 3.71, 4.82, 4.07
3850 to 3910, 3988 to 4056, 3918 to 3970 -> 0.36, 2.78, 5.11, 3.83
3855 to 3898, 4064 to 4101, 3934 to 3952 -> 0.22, 2.6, 4.95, 3.36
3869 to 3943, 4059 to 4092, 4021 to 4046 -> -0.21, 2.8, 4.88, 4.36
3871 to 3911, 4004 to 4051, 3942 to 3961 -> 0.13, 2.95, 5.23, 3.96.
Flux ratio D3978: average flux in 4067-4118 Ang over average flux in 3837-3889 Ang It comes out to 2.1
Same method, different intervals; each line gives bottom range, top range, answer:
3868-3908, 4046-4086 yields 1.65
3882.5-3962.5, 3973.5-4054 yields 1.62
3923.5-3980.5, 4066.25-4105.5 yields 1.78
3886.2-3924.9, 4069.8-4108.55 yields 1.48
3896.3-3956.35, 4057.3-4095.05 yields 1.59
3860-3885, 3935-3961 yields 1.27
